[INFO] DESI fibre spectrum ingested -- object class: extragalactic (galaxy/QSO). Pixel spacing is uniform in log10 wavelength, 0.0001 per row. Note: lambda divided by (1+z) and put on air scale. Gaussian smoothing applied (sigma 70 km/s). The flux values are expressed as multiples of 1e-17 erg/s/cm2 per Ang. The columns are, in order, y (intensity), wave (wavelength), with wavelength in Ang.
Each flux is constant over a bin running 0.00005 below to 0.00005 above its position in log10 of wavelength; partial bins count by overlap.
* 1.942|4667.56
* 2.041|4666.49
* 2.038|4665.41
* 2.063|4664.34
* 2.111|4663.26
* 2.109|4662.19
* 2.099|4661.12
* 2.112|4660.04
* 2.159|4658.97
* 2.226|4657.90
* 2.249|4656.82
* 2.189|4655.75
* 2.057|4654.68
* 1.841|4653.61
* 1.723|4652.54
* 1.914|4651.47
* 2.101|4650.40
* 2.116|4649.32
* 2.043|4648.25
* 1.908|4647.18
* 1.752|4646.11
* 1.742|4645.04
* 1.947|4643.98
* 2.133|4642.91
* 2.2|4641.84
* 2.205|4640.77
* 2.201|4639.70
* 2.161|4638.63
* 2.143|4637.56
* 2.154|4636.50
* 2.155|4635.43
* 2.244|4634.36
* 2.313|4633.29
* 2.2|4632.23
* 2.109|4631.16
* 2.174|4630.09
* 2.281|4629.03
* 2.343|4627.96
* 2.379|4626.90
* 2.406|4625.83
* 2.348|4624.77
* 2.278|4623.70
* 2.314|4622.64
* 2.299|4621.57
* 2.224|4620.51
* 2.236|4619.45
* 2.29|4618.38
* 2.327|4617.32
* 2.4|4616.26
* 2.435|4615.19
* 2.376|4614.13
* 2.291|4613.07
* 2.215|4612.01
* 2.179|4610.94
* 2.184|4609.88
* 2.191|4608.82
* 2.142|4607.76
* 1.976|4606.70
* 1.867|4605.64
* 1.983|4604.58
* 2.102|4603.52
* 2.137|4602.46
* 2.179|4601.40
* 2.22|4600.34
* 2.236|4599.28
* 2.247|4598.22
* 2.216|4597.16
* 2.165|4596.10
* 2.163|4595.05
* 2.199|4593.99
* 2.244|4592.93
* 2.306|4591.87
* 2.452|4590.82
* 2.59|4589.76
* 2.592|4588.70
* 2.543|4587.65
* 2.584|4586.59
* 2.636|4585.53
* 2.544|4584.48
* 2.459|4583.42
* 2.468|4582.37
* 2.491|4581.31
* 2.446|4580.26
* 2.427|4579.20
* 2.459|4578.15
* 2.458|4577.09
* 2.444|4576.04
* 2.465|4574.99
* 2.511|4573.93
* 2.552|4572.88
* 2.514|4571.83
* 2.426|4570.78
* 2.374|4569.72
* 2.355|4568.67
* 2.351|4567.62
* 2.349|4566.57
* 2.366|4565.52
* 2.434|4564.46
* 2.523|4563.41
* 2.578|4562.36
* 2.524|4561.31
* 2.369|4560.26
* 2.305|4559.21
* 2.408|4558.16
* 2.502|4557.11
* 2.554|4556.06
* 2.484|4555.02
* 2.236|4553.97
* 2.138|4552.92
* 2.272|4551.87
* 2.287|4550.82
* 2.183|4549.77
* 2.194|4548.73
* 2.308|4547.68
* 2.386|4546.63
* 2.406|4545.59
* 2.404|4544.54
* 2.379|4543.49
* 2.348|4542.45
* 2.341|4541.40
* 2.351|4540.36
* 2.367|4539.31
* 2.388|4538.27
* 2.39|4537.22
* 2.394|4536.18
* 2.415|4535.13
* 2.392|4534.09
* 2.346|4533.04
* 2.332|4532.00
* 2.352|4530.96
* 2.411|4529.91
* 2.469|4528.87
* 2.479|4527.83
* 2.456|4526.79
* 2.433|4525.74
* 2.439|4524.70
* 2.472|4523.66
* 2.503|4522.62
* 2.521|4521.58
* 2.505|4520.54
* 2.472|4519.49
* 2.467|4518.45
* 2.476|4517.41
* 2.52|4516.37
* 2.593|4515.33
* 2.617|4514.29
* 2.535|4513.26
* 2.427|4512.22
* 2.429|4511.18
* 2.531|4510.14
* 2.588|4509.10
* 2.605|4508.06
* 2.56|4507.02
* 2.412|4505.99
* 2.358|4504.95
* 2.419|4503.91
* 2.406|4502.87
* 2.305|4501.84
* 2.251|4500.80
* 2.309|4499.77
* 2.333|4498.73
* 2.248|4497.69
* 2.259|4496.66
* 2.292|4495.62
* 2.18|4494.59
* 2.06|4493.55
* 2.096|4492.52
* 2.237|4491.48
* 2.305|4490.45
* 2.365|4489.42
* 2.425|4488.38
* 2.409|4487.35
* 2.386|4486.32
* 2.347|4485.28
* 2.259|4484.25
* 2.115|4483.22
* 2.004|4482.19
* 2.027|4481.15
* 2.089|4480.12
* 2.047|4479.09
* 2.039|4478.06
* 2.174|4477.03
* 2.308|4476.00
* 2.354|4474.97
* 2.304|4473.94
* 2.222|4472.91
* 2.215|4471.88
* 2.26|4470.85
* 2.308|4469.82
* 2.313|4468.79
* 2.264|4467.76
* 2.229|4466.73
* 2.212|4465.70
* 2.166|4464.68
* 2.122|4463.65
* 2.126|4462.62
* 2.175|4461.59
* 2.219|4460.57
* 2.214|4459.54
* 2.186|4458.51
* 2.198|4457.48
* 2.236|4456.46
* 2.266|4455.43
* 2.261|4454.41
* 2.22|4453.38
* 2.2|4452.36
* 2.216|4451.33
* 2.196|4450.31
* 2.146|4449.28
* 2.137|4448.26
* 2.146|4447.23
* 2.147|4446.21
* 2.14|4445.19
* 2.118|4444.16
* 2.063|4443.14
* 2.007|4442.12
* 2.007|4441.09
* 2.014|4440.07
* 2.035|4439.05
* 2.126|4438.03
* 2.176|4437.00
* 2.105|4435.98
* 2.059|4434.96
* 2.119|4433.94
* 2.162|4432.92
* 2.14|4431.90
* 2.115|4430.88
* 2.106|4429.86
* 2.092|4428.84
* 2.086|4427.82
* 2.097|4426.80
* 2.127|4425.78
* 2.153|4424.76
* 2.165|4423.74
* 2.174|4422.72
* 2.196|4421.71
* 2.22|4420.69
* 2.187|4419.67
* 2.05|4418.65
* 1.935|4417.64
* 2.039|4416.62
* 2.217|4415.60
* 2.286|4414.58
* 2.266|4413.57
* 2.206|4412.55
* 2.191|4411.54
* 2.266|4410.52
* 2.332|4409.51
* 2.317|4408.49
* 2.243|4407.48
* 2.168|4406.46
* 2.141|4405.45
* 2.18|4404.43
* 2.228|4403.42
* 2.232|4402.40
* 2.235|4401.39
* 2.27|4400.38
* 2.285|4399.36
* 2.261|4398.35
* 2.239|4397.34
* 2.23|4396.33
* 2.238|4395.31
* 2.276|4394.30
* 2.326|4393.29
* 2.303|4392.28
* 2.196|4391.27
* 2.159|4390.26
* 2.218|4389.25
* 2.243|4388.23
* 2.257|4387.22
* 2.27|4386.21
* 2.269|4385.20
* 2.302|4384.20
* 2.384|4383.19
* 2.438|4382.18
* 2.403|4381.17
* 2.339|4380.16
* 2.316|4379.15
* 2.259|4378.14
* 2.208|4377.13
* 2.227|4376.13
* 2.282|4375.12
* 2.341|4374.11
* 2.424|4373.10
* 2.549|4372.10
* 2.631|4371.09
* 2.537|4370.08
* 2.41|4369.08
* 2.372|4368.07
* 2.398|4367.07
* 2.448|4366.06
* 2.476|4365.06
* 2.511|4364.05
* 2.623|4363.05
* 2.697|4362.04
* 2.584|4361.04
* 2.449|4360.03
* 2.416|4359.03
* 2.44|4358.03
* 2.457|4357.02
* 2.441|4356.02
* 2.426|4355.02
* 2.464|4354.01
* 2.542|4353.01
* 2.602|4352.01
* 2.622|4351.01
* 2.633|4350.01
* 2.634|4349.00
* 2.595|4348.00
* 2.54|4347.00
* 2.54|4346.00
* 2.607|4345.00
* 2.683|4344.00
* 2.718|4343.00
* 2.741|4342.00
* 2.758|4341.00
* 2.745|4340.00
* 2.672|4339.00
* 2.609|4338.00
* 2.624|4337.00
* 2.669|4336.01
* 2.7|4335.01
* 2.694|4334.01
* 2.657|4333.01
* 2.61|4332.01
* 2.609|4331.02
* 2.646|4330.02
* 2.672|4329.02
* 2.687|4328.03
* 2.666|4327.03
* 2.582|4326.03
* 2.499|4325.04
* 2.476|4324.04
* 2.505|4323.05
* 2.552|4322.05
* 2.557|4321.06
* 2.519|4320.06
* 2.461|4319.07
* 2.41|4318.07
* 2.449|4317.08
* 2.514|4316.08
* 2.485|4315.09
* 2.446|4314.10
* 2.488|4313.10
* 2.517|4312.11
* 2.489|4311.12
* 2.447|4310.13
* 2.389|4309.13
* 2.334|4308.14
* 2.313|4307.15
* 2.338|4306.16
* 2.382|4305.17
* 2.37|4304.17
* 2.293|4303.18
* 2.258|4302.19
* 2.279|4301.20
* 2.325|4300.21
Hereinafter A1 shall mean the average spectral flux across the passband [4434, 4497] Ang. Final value 2.19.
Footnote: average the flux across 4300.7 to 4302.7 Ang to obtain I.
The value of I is 2.27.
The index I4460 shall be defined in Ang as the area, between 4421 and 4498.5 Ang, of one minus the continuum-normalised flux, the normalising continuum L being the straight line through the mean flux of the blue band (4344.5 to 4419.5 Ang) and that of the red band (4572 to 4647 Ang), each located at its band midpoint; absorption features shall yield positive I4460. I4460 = 4.8 Ang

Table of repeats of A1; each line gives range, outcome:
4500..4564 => 2.42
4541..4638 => 2.33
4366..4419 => 2.28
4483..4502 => 2.27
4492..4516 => 2.38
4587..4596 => 2.38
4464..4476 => 2.26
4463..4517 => 2.31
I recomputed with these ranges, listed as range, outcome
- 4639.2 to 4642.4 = 2.2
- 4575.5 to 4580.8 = 2.45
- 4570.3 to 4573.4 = 2.5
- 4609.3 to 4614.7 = 2.25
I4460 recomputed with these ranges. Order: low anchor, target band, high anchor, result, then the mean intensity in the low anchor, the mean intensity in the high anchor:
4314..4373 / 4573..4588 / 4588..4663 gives -1.70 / 2.56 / 2.18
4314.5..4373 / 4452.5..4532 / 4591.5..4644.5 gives 1.74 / 2.56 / 2.21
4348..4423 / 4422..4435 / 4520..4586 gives 1.26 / 2.33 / 2.41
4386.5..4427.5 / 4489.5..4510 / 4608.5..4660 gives -1.29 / 2.21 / 2.17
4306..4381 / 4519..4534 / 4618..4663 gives -1.00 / 2.52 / 2.14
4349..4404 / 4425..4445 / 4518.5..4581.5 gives 2.47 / 2.38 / 2.41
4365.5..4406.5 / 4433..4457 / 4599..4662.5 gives 1.41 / 2.31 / 2.16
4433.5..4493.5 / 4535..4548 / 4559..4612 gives -0.48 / 2.19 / 2.35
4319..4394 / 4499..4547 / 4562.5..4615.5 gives -0.97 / 2.49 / 2.34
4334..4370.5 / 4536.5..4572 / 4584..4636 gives -0.56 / 2.57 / 2.28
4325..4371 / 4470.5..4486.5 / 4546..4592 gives 1.93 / 2.58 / 2.43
